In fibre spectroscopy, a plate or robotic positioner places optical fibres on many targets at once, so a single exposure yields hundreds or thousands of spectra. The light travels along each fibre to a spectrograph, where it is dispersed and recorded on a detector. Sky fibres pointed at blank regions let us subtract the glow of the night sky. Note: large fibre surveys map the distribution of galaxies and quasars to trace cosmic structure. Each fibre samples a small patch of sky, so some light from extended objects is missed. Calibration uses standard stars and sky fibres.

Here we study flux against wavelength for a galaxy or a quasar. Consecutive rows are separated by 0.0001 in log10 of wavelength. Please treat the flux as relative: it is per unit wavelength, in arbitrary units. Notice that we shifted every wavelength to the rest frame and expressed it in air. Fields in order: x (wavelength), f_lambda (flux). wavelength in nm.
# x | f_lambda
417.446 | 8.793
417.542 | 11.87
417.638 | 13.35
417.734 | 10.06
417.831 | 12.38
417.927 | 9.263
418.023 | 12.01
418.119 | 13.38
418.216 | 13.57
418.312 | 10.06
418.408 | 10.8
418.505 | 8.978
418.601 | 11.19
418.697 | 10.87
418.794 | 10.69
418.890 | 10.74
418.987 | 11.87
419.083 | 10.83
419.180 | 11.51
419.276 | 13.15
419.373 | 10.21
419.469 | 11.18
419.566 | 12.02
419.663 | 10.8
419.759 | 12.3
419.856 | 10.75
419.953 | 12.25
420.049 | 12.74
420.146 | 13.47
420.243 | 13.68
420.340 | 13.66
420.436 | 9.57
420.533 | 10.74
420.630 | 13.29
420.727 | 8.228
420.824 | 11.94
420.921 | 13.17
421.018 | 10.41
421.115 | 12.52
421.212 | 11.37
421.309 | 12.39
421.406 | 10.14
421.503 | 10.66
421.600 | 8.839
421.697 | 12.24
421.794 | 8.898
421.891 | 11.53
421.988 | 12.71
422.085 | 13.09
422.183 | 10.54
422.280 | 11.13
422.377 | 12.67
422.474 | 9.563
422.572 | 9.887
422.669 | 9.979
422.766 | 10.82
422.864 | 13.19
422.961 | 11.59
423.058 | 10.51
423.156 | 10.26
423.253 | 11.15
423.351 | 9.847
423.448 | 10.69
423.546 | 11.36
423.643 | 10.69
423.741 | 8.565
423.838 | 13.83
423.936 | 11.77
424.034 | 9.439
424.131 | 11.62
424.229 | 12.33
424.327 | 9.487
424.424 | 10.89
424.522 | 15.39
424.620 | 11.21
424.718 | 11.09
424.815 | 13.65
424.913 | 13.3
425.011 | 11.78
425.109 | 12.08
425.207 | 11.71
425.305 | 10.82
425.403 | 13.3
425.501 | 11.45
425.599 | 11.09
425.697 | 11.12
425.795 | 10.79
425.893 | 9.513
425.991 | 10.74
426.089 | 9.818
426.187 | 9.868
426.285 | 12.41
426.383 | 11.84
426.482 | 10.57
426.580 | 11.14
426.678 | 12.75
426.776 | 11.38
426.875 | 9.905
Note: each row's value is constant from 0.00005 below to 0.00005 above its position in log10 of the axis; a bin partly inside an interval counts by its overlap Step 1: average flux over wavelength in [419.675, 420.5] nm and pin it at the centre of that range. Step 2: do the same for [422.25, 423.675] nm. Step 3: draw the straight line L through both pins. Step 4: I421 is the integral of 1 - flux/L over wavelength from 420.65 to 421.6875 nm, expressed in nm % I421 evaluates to 0.06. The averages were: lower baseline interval 12.2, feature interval 11.1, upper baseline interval 10.9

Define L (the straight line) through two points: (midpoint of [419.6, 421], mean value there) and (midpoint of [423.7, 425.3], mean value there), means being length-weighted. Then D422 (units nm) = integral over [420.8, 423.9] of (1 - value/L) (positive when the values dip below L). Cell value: 0.179 nm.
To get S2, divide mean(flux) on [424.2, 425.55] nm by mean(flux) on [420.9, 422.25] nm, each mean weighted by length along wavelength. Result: 1.07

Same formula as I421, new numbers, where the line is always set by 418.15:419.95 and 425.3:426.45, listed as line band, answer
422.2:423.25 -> 0.02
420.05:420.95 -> -0.06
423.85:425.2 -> -0.10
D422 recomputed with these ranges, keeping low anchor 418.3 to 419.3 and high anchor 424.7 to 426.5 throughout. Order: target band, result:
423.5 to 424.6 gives -0.01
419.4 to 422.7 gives -0.09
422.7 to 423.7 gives 0.03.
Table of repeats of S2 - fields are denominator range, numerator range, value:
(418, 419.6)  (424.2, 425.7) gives 1.05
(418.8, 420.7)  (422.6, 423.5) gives 0.92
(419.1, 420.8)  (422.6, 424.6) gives 0.95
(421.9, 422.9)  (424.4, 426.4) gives 1.02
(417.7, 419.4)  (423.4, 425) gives 1.03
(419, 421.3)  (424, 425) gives 1.01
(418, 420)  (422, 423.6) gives 0.97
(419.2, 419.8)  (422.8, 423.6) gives 0.95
